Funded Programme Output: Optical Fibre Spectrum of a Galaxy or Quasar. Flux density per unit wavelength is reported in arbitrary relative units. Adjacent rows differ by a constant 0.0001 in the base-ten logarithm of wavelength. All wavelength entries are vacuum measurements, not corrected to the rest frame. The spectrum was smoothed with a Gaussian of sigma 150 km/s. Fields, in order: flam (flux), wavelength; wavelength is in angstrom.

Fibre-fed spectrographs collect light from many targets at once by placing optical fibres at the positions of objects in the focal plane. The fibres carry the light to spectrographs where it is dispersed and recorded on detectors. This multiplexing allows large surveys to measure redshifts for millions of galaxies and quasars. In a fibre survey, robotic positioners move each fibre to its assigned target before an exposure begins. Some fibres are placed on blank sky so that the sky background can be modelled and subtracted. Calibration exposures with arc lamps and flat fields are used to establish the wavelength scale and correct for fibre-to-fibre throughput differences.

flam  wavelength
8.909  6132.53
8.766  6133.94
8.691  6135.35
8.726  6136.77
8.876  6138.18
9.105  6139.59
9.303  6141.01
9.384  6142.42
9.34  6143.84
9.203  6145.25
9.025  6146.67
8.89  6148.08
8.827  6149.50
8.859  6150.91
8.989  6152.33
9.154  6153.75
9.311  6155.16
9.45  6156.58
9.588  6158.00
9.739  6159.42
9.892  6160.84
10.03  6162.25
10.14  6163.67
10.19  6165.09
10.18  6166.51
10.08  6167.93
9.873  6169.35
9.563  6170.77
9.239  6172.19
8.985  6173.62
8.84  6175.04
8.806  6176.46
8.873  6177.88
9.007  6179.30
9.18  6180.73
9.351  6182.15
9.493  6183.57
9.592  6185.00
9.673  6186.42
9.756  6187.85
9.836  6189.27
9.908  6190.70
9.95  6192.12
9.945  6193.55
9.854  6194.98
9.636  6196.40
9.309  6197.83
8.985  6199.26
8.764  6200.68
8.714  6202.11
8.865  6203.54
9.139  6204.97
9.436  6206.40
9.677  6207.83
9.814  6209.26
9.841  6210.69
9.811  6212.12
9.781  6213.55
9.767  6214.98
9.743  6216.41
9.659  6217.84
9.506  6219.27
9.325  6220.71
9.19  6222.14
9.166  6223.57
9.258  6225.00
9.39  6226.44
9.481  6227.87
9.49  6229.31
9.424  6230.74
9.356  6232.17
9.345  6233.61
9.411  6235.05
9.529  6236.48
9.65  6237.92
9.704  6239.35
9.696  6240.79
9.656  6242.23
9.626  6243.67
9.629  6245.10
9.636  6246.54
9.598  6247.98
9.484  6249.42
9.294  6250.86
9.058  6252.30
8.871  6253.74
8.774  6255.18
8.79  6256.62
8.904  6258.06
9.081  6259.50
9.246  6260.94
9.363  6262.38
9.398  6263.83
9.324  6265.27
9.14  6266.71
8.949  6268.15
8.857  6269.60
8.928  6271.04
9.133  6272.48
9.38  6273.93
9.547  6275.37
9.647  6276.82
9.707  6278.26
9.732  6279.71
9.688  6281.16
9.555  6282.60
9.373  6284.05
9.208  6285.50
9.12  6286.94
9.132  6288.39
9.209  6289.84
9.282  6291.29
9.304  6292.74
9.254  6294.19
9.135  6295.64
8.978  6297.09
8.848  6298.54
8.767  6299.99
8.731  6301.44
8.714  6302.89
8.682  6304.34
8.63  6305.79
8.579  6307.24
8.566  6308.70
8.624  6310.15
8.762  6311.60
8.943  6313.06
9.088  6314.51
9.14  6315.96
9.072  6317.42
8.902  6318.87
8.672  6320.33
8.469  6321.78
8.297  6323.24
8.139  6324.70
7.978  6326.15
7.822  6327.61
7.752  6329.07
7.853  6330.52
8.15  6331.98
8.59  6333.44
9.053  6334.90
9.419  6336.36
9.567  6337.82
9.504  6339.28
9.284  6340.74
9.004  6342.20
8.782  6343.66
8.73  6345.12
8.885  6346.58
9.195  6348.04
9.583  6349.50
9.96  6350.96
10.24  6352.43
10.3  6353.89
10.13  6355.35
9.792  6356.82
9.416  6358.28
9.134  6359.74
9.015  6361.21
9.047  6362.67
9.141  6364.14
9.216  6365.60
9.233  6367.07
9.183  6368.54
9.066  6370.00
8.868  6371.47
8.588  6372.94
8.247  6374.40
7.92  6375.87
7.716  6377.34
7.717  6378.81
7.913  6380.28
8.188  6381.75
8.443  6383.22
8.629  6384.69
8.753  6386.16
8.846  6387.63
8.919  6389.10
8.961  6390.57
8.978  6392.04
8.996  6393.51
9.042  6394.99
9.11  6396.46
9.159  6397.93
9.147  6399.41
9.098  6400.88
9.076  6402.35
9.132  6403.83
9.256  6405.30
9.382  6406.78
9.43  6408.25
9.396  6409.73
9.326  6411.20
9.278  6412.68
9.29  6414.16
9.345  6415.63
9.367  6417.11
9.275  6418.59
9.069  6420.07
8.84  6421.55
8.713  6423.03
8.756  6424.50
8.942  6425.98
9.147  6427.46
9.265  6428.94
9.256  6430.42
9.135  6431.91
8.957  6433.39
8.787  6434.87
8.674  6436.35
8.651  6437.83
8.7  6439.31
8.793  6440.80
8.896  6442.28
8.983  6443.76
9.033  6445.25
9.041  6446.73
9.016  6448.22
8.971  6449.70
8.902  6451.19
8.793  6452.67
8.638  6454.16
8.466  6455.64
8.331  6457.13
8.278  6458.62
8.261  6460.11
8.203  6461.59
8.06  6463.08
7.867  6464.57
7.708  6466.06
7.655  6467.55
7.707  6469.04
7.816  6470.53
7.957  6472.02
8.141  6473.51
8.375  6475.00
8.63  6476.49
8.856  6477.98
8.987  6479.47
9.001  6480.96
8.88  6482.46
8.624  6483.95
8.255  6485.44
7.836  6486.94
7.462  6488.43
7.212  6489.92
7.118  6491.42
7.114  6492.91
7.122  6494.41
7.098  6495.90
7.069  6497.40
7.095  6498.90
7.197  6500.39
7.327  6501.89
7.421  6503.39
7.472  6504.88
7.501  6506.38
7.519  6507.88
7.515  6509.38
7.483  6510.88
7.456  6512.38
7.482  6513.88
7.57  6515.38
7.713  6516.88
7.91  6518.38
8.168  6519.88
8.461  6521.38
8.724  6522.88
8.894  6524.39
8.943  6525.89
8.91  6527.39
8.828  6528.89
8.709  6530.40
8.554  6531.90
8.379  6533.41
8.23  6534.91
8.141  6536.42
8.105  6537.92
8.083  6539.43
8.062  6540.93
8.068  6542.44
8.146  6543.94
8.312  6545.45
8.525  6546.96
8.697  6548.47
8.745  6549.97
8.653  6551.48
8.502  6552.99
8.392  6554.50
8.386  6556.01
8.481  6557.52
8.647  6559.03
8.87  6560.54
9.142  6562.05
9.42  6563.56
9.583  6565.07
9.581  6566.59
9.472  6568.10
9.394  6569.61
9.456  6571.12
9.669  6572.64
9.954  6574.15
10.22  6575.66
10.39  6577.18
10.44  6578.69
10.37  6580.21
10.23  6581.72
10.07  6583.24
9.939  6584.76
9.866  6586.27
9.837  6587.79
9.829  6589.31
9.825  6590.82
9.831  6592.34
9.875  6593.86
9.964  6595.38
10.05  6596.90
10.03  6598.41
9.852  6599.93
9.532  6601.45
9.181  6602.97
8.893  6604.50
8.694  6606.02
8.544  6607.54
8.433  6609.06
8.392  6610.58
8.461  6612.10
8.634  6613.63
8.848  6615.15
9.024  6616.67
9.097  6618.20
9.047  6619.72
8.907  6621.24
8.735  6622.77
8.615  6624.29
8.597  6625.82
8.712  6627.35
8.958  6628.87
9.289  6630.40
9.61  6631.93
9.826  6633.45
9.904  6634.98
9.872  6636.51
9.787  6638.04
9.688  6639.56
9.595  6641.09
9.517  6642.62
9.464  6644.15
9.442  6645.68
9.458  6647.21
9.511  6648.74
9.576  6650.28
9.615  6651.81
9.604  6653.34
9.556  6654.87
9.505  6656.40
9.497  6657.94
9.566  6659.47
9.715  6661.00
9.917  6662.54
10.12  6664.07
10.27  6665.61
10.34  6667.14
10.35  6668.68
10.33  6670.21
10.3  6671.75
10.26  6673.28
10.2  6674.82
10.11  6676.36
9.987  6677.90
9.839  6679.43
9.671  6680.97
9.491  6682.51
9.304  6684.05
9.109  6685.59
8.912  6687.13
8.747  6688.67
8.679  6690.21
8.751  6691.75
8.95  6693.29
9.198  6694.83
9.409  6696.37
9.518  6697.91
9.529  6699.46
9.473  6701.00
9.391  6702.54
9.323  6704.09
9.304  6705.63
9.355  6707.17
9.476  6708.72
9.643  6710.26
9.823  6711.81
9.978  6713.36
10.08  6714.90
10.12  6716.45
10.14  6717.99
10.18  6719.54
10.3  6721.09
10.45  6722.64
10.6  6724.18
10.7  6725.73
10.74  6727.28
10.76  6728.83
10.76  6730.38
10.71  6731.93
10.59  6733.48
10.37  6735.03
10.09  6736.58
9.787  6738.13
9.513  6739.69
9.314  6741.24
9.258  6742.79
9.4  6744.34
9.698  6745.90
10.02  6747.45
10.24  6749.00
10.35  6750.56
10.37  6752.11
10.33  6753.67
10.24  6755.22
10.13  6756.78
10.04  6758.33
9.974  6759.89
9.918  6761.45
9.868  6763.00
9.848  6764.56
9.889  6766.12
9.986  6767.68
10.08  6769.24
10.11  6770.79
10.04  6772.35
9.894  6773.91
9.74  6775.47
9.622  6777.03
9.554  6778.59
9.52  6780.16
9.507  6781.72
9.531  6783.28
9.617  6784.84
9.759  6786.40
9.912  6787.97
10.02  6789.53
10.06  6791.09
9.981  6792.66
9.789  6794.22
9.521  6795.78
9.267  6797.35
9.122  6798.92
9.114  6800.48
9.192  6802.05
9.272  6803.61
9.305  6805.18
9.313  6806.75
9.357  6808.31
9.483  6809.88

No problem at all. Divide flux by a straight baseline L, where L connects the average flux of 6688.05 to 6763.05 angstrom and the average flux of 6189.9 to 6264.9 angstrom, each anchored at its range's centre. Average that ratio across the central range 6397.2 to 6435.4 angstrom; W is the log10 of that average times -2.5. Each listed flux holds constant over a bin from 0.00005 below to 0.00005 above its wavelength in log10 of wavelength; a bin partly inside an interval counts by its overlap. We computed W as 0.05 mag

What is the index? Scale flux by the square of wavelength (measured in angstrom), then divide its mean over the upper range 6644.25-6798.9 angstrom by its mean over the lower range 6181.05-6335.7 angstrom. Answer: 1.2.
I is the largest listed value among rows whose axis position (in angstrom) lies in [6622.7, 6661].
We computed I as 9.904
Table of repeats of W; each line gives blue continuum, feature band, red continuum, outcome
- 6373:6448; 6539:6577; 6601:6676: 0.04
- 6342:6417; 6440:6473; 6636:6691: 0.10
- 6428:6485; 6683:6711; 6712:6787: 0.06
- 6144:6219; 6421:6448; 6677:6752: 0.08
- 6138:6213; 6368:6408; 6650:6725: 0.09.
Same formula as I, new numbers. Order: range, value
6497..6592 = 10.44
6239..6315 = 9.732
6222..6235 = 9.49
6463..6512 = 9.001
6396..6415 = 9.43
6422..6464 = 9.265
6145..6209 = 10.19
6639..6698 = 10.35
